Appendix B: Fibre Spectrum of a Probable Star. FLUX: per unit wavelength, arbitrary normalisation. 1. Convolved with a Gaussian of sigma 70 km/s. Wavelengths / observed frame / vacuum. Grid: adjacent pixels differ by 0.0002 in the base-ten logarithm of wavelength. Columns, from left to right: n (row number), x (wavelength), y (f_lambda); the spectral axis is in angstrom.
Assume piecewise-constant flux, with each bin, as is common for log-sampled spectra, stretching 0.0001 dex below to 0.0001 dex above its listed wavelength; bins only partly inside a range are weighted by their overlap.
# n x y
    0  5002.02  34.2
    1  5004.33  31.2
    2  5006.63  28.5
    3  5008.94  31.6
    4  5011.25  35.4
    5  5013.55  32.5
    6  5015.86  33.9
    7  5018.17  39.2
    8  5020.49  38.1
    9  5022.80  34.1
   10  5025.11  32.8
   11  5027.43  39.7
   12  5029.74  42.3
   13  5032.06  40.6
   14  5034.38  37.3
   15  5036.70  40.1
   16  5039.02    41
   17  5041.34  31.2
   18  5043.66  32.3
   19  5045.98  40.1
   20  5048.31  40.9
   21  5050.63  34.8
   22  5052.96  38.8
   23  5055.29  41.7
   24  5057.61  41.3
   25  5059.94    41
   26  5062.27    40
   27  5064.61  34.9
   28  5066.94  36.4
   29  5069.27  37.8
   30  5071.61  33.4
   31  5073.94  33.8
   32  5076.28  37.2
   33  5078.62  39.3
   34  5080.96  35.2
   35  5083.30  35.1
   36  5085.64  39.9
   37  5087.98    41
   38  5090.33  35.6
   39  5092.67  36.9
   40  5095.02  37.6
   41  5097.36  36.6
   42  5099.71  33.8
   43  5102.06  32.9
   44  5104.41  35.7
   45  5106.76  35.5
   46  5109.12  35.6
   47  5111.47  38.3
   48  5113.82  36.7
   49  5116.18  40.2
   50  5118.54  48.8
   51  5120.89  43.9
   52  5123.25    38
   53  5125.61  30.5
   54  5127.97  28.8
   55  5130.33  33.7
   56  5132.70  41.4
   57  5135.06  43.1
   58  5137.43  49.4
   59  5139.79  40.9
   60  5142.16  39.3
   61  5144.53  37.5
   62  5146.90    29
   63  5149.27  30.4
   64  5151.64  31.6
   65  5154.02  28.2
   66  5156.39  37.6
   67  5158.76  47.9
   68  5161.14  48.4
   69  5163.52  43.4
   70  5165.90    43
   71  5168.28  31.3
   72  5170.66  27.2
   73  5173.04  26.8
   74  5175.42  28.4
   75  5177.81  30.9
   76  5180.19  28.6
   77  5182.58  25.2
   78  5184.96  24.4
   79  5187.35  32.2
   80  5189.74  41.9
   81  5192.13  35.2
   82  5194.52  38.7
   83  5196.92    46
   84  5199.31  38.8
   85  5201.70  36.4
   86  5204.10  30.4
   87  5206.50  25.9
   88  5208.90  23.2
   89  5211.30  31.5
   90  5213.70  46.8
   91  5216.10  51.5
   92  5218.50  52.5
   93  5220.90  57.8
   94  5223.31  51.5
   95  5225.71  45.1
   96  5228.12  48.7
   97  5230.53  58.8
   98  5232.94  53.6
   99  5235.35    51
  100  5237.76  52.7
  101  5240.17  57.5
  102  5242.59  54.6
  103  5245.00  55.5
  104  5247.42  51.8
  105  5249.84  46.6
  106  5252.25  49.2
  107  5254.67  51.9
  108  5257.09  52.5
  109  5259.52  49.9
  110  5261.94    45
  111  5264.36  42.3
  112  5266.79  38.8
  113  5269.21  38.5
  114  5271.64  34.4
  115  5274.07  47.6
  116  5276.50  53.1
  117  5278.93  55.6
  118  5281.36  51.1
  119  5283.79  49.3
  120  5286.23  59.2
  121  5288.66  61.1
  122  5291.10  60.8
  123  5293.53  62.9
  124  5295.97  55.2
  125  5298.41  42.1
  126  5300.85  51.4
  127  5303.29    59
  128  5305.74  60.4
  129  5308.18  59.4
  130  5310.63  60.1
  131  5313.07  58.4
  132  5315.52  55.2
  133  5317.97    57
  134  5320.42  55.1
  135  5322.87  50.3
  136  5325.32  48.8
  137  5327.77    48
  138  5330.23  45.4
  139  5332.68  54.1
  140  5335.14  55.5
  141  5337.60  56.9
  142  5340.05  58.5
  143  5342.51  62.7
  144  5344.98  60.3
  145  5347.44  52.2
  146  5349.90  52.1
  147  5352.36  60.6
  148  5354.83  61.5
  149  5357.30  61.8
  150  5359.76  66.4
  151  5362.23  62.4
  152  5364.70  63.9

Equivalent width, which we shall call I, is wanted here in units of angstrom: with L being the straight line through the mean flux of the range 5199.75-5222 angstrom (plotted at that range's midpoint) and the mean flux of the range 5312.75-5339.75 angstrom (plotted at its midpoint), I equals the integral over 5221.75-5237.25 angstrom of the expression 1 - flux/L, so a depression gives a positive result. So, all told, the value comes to -3.71 angstrom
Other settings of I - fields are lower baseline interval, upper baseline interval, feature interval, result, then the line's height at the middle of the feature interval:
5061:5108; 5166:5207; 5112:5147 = -4.3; 34.8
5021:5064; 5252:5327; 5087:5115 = 3.5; 41.6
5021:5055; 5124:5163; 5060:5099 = 0.6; 37.6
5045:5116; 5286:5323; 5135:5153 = 2.3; 42.8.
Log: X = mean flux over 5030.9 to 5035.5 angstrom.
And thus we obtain 38.9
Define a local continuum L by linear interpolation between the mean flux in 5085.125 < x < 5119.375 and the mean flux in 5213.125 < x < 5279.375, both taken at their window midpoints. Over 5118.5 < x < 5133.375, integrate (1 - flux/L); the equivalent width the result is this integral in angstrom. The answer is 1.0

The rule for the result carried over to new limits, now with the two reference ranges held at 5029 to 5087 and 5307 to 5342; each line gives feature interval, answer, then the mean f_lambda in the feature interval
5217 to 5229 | -0.7 angstrom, 51.2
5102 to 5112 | 1.3 angstrom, 35.7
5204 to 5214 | 3.6 angstrom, 30.3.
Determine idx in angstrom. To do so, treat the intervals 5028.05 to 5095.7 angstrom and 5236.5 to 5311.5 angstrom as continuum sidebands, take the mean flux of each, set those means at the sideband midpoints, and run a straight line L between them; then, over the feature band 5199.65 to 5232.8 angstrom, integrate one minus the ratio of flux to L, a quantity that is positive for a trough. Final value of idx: 3.3 angstrom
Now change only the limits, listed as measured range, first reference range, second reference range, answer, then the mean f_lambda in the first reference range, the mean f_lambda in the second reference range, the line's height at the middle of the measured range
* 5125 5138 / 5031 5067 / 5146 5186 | -1.1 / 38.3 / 33.1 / 34.7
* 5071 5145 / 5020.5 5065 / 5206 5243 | 7.1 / 38.2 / 47.9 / 41.7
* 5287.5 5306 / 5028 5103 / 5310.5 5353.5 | -1.3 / 37.6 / 54.9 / 52.6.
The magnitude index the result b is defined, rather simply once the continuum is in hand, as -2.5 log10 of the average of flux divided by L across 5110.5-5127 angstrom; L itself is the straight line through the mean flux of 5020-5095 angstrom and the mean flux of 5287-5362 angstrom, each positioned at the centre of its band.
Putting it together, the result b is 0.069 mag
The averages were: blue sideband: 37.6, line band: 39.4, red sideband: 56.5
